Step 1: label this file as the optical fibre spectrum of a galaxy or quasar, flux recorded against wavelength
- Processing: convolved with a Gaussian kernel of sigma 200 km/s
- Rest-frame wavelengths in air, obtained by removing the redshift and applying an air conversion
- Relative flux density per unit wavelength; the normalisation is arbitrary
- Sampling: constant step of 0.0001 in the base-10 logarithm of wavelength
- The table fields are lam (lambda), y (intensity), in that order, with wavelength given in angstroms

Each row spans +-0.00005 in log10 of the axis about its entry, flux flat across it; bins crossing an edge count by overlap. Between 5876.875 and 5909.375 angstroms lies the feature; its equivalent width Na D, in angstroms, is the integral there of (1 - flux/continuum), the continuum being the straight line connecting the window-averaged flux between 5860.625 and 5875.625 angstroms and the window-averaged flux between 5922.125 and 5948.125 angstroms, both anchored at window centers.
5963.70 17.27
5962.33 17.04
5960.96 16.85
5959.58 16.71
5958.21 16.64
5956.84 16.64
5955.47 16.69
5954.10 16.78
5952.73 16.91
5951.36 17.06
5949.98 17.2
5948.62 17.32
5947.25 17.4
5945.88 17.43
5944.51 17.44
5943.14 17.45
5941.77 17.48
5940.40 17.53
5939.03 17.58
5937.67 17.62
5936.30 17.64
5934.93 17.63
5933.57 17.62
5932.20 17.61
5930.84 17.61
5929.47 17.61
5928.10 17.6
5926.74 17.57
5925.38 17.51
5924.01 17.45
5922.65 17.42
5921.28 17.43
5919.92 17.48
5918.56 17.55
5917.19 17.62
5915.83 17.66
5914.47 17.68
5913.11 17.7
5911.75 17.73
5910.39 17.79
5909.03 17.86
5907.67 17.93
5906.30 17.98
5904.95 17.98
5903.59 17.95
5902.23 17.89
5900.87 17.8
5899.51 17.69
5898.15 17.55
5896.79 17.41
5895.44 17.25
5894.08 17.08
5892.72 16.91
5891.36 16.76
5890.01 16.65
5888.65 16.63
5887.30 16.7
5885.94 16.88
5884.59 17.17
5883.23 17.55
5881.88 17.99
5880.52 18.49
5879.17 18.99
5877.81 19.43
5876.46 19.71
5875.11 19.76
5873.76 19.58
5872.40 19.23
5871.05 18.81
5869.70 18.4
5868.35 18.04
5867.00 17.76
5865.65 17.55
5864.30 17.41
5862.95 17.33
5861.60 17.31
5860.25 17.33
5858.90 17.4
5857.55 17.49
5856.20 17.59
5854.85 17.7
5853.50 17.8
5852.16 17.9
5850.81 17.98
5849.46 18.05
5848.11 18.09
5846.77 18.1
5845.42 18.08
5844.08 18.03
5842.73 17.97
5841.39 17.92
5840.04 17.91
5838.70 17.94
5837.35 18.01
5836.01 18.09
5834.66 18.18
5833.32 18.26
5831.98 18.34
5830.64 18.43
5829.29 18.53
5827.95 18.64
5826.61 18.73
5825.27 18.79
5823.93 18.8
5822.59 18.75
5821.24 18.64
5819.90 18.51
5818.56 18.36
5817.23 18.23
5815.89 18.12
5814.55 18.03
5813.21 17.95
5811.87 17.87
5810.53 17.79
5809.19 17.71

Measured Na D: 0.7 angstroms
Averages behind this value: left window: 18.3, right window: 17.5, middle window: 17.6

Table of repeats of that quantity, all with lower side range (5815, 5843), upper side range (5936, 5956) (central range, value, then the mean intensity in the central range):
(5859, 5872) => 0.2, 17.8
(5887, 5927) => 0.3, 17.5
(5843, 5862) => 0.4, 17.8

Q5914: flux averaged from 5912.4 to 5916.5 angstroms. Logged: 17.7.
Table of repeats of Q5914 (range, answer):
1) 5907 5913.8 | 17.8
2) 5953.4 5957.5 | 16.7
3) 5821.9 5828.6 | 18.7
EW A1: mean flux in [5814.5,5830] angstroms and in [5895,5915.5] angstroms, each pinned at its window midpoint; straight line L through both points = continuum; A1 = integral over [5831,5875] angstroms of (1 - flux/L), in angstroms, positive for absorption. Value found 0.6 angstroms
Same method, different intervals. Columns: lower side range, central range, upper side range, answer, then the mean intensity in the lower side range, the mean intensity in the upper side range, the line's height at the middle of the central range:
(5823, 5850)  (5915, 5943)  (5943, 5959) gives -0.43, 18.3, 17.1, 17.3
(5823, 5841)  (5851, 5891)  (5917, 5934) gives 0.16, 18.4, 17.5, 18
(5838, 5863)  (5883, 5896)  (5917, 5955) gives 0.51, 17.8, 17.4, 17.6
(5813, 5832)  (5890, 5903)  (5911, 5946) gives 0.37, 18.5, 17.6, 17.8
